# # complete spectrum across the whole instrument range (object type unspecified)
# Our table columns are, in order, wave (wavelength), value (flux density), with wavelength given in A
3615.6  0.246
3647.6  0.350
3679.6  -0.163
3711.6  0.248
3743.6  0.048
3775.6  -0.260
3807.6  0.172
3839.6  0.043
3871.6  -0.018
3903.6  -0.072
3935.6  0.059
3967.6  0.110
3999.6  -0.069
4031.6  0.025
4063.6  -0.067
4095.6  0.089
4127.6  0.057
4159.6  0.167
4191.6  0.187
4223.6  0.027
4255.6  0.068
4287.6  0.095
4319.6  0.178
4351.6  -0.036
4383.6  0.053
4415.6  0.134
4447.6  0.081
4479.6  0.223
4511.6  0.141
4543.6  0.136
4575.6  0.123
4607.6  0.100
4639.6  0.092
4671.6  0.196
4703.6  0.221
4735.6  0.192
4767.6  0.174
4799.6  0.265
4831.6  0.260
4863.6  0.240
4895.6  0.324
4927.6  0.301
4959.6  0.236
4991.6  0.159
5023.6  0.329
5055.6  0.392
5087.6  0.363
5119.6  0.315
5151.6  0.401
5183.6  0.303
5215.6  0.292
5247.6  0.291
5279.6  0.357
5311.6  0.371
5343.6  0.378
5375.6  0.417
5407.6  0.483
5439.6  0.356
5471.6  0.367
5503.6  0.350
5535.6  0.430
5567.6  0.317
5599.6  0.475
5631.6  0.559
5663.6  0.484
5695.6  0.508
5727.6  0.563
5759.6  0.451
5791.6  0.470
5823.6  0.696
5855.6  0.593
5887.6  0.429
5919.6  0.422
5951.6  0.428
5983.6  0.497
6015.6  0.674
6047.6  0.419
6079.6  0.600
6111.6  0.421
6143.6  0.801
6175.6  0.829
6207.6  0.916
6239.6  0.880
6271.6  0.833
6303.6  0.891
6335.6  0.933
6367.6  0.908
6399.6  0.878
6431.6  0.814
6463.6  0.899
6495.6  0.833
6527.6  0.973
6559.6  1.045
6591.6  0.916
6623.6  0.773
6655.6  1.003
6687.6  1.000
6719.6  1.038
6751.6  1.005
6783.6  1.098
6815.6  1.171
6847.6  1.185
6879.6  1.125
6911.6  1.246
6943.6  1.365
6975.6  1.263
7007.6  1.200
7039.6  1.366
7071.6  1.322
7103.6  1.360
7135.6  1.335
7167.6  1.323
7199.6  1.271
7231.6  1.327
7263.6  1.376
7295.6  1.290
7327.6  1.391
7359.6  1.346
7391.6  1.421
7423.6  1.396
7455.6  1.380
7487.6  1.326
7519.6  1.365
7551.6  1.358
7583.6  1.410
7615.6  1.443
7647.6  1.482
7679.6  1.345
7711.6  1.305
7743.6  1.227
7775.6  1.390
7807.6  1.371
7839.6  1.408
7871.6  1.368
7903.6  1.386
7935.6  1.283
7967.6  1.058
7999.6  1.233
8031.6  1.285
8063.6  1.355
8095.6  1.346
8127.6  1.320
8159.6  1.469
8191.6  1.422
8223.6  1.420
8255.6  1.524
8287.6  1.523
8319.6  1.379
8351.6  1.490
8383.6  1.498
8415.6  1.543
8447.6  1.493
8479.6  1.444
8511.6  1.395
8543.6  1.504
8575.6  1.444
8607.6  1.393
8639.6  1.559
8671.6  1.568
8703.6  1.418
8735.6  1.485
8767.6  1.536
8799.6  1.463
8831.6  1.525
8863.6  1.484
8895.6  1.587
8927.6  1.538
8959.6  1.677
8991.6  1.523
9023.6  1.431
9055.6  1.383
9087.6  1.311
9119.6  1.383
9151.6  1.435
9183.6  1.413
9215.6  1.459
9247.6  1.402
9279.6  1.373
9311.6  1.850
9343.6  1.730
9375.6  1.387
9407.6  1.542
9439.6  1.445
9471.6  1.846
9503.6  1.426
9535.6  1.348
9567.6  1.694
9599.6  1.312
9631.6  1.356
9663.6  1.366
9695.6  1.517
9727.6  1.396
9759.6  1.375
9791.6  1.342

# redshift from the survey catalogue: 0.540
